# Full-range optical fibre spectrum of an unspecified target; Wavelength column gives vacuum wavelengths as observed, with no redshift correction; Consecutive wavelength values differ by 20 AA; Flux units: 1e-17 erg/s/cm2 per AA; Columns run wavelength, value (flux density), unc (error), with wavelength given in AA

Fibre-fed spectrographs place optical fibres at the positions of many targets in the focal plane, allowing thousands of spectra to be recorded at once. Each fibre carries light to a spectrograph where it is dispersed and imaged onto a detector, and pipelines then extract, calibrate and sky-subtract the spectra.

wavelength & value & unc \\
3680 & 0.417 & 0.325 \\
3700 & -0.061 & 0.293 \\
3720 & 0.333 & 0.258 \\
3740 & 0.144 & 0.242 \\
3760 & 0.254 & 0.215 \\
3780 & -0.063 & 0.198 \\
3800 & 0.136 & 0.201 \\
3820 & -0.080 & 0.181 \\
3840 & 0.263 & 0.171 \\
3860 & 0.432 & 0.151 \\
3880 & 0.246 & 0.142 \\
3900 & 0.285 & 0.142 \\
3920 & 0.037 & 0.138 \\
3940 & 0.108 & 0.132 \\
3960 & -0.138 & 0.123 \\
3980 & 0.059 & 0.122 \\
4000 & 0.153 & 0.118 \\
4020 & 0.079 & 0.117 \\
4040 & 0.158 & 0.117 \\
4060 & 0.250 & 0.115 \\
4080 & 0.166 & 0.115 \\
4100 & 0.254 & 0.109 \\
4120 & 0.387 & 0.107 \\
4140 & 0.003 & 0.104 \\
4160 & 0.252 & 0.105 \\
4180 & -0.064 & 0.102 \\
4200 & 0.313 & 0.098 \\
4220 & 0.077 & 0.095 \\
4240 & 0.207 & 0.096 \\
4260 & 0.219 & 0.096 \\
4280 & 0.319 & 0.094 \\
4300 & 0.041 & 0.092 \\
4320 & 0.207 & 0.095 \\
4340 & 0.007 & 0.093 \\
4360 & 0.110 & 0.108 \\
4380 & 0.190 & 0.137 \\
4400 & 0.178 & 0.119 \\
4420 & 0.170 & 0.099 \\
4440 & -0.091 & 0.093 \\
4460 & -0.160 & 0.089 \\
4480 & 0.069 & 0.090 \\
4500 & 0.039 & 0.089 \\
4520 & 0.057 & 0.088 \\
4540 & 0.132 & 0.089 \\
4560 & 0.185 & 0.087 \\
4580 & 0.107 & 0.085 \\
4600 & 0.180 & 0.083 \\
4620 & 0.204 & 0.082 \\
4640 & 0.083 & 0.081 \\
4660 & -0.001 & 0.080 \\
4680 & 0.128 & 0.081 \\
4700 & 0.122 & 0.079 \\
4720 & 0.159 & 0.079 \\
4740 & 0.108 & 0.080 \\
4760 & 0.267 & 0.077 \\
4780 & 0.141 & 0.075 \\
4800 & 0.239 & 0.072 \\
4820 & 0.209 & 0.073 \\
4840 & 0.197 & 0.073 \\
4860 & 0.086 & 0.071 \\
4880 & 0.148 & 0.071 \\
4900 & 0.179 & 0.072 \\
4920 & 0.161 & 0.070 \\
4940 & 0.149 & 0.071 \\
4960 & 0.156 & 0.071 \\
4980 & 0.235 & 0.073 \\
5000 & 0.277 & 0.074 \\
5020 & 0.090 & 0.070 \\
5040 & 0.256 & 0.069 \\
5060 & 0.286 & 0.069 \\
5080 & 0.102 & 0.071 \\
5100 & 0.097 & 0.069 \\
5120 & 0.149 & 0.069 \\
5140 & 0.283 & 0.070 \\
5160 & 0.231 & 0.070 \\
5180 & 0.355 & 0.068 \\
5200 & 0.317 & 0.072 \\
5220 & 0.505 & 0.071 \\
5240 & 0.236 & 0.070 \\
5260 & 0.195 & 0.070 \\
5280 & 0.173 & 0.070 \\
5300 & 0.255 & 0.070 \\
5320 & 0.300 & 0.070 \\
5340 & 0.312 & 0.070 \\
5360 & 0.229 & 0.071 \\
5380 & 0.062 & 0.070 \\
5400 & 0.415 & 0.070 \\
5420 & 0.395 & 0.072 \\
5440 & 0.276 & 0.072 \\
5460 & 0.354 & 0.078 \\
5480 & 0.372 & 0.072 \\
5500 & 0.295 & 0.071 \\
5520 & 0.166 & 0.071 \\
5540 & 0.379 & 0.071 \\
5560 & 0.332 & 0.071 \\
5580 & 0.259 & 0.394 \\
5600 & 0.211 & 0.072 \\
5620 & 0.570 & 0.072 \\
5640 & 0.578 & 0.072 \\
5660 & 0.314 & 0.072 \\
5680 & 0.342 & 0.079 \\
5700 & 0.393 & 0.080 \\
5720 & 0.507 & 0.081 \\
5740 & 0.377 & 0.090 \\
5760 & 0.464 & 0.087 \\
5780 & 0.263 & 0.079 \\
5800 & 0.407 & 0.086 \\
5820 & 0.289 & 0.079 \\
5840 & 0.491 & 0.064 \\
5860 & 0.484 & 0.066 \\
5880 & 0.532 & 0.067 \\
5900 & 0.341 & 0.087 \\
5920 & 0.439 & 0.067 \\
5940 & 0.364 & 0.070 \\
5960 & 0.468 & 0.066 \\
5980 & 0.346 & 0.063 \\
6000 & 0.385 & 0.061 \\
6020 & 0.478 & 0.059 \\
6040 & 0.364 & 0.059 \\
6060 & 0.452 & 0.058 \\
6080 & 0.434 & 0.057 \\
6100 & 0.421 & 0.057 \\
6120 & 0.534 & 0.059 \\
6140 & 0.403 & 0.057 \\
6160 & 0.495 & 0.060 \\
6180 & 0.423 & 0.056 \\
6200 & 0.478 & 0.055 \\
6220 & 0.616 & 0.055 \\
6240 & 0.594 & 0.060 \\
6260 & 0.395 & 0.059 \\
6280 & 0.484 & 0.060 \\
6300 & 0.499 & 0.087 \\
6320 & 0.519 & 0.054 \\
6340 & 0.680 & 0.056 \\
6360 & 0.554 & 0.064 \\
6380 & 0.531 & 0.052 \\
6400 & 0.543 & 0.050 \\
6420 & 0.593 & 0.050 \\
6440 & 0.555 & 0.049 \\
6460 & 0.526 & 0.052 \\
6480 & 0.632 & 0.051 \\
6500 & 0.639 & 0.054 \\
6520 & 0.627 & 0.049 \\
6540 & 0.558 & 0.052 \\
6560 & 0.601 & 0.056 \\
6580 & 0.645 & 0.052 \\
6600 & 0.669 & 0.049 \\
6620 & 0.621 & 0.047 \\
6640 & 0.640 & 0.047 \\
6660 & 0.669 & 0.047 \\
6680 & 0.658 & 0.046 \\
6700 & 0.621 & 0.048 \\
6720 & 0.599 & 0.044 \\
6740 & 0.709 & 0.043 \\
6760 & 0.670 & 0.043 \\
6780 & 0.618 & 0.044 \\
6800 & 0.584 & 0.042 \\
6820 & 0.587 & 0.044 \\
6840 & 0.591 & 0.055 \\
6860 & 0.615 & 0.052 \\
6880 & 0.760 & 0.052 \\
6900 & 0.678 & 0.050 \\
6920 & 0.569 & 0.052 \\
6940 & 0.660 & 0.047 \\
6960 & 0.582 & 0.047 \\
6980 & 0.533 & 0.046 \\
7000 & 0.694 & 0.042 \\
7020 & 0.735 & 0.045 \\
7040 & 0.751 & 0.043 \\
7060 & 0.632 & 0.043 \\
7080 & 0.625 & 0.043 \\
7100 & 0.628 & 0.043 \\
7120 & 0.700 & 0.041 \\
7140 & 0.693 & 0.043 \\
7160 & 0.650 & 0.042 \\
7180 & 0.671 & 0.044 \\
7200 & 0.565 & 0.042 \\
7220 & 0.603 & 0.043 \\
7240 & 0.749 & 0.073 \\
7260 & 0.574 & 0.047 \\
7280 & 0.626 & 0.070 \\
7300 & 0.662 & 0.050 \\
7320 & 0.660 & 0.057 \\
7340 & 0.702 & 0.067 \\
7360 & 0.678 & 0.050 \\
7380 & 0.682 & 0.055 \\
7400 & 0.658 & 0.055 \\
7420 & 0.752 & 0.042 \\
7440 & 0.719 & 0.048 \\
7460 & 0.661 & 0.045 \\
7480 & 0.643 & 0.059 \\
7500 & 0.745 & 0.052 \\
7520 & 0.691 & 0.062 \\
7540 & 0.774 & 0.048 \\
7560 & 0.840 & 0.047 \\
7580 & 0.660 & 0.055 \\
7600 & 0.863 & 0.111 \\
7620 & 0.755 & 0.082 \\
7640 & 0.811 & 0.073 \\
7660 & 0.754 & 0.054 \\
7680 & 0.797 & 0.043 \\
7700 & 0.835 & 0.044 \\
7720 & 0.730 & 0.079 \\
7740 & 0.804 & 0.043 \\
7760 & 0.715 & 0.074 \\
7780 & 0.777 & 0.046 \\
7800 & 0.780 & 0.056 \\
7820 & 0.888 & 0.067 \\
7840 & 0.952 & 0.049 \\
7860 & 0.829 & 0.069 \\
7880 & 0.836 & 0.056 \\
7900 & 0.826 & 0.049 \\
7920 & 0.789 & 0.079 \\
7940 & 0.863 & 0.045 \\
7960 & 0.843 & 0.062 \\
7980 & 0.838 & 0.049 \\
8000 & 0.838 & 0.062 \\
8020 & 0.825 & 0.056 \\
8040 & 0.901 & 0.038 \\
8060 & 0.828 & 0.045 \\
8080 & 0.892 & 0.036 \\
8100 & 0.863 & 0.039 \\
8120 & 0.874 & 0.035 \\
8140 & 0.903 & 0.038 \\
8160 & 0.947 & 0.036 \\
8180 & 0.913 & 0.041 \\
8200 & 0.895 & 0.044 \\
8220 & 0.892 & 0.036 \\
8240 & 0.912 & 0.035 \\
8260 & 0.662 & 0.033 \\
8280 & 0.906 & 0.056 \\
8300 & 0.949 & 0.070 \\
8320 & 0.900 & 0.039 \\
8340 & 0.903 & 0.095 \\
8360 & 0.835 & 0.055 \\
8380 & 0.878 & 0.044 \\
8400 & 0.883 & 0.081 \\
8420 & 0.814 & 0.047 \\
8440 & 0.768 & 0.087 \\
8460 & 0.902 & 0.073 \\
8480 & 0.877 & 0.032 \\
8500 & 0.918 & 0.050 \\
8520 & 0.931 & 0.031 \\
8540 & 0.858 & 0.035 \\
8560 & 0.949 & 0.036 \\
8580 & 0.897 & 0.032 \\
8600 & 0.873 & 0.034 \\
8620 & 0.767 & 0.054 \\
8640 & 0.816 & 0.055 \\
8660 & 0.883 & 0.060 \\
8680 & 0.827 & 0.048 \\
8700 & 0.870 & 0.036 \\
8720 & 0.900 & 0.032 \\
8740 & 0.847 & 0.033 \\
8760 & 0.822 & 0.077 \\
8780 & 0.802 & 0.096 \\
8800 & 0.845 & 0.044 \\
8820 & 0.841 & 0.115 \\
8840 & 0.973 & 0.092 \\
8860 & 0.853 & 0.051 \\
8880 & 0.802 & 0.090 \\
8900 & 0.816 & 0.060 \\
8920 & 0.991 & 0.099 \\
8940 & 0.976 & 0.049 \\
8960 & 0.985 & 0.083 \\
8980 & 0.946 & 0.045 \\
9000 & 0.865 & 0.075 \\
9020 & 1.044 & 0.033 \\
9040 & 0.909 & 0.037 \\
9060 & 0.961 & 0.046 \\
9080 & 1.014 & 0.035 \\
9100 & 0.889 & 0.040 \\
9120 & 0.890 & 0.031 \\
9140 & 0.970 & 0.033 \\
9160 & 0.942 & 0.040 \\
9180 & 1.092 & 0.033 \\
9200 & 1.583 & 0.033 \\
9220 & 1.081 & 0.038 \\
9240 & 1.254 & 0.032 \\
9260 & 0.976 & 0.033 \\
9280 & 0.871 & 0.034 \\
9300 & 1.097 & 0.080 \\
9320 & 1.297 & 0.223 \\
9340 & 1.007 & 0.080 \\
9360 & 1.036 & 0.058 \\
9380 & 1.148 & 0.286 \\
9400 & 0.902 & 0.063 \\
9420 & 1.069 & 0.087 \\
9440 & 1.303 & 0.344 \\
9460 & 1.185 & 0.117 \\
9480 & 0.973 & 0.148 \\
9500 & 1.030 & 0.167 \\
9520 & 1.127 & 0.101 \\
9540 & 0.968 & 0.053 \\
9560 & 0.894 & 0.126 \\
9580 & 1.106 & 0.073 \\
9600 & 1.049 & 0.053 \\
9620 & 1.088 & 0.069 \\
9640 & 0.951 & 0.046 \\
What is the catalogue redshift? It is 0.40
